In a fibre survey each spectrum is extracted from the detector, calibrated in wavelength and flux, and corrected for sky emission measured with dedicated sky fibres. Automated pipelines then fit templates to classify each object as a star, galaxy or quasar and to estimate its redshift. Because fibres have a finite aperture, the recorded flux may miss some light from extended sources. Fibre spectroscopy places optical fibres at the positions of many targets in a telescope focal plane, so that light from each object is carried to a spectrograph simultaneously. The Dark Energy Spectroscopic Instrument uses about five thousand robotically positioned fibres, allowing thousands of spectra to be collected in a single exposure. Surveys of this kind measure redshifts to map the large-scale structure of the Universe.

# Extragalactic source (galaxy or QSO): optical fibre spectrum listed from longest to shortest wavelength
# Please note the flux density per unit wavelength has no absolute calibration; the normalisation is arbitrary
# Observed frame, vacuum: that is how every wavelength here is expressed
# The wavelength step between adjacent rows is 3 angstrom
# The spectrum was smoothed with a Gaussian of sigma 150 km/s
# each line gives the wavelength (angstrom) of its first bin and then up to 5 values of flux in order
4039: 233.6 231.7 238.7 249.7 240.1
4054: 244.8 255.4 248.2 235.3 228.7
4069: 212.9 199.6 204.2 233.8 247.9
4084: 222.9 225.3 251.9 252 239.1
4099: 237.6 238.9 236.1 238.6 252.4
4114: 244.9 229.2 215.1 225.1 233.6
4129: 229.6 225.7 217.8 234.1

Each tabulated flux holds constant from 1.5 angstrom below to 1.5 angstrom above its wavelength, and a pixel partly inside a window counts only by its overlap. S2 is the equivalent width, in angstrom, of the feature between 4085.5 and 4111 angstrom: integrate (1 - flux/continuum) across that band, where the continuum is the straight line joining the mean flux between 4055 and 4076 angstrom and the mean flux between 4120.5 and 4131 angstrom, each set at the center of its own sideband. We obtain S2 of -1.5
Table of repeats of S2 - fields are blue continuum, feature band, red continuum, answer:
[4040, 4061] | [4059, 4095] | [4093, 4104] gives 1.74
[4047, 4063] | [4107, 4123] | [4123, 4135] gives -0.26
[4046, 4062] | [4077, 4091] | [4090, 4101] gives 0.51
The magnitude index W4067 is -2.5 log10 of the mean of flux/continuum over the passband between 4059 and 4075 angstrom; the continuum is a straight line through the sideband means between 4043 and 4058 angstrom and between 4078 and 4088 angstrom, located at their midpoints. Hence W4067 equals 0.08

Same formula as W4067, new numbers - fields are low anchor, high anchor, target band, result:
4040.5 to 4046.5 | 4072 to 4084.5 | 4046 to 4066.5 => -0.06 mag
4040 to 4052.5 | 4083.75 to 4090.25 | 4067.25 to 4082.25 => 0.07 mag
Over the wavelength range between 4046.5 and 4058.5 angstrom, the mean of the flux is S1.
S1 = 248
